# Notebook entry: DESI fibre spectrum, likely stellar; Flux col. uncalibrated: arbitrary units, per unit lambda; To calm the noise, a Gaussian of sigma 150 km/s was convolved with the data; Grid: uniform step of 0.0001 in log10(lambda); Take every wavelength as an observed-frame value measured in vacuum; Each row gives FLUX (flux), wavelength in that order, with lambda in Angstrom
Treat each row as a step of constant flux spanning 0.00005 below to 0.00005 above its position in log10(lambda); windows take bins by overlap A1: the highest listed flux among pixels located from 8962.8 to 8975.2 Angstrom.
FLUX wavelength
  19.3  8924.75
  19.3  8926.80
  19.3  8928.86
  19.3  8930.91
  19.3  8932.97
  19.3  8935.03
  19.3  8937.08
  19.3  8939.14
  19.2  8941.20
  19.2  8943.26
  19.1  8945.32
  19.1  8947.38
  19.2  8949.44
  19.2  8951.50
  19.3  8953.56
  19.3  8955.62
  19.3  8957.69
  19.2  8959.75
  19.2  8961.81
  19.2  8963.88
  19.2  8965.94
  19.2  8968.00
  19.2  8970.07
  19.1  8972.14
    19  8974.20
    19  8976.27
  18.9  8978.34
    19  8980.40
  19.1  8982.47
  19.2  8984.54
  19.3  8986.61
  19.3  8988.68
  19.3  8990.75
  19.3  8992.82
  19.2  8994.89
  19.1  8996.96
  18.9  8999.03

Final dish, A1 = 19.2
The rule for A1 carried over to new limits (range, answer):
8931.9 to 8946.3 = 19.3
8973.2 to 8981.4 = 19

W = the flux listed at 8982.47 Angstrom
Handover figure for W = 19.1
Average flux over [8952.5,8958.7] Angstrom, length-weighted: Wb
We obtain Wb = 19.3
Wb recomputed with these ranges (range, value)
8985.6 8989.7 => 19.3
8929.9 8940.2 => 19.3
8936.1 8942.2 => 19.3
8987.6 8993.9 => 19.3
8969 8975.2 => 19.1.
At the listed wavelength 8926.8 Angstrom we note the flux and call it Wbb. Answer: 19.3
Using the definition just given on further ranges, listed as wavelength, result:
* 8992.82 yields 19.3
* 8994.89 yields 19.2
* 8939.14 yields 19.3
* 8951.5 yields 19.2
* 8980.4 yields 19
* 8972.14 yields 19.1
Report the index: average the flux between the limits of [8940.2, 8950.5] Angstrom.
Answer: 19.2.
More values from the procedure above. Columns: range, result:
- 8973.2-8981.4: 19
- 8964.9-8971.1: 19.2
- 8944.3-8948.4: 19.1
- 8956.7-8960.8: 19.3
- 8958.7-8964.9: 19.2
